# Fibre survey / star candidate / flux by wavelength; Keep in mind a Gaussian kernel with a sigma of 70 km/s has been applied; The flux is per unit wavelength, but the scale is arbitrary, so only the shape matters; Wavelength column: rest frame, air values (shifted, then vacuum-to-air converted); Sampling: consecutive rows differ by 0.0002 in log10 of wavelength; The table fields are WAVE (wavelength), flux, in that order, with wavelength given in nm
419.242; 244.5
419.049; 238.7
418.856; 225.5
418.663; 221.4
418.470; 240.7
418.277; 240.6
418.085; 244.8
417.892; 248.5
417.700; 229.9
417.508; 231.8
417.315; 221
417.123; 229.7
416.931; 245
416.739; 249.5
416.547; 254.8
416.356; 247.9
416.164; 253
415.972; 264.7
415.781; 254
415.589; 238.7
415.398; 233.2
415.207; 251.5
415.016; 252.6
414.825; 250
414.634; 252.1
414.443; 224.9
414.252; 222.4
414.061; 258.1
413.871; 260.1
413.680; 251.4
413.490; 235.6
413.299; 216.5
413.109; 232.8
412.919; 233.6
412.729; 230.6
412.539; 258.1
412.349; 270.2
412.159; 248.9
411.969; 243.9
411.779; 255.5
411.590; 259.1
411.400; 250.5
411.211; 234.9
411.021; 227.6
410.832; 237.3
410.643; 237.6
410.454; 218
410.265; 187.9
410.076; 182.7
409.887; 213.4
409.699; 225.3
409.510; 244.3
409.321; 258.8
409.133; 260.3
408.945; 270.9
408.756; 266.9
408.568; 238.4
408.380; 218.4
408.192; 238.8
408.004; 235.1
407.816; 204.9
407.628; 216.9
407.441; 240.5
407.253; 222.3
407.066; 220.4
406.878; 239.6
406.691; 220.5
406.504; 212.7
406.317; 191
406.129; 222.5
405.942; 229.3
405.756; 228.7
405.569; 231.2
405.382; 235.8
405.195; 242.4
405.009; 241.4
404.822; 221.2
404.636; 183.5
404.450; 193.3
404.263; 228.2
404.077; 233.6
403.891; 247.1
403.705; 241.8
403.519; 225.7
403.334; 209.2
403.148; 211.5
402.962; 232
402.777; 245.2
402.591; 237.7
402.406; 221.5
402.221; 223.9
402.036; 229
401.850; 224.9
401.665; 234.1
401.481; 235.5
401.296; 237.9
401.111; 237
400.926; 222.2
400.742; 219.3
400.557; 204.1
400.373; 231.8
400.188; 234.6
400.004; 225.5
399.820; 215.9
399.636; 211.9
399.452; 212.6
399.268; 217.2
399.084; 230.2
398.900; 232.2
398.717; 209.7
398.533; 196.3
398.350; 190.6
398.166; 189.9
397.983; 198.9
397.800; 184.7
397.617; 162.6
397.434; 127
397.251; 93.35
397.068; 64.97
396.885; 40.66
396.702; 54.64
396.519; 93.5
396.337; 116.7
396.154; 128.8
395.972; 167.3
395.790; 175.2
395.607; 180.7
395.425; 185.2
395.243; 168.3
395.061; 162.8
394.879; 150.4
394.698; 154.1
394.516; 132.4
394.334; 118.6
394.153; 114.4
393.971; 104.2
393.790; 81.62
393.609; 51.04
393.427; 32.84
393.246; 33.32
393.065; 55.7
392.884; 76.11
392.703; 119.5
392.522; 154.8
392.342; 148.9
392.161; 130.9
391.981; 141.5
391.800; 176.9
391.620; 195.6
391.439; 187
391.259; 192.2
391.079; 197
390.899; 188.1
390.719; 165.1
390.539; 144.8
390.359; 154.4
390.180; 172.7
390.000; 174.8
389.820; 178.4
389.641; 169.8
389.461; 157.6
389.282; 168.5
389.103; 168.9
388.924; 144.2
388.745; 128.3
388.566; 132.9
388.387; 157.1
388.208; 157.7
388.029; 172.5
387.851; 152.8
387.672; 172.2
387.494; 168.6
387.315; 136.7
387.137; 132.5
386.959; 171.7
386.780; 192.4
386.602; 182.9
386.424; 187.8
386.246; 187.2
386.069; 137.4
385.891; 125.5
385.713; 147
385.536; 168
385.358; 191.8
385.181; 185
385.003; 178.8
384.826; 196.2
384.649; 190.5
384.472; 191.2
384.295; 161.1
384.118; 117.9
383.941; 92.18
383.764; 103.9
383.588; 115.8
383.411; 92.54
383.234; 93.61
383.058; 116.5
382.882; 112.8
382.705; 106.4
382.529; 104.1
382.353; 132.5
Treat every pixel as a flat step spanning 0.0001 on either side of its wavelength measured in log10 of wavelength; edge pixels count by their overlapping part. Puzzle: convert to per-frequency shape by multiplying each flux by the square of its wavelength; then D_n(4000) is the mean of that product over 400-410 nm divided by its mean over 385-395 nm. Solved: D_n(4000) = 1.67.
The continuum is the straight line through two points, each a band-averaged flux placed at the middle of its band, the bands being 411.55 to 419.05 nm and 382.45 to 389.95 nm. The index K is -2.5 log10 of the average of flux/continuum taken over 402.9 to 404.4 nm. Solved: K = -0.11 mag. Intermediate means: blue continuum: 151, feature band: 227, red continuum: 243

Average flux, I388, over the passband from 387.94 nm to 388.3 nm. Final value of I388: 165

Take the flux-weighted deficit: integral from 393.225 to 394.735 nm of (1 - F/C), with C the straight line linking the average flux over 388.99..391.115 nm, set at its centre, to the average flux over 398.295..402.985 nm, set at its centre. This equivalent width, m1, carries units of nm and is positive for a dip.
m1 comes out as 0.78 nm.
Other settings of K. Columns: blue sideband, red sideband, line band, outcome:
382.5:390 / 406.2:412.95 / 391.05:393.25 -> 0.21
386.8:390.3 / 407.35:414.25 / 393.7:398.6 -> 0.33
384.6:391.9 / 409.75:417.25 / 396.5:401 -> 0.11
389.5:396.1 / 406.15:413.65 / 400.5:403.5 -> -0.18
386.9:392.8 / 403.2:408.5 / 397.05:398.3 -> 0.25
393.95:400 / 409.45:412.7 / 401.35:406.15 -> -0.17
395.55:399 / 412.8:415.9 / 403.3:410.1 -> -0.15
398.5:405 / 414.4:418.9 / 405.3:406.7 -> 0.04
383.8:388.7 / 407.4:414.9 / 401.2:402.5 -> -0.10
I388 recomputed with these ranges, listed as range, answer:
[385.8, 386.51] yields 159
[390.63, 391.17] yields 184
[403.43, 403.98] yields 238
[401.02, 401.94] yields 234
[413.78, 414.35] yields 247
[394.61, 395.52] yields 164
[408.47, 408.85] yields 252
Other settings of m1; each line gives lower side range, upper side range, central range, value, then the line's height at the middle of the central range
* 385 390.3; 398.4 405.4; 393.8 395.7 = 0.486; 194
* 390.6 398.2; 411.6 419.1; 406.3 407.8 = -0.165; 199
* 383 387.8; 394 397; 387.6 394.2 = 0.040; 142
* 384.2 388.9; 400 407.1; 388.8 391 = 0.149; 177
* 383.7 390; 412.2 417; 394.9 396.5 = 0.260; 188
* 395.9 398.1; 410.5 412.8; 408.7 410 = -0.123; 226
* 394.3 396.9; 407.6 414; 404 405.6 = -0.198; 198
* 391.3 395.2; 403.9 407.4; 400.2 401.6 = -0.329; 184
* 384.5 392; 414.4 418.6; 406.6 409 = -0.135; 220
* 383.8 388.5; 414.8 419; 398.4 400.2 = -0.188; 197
